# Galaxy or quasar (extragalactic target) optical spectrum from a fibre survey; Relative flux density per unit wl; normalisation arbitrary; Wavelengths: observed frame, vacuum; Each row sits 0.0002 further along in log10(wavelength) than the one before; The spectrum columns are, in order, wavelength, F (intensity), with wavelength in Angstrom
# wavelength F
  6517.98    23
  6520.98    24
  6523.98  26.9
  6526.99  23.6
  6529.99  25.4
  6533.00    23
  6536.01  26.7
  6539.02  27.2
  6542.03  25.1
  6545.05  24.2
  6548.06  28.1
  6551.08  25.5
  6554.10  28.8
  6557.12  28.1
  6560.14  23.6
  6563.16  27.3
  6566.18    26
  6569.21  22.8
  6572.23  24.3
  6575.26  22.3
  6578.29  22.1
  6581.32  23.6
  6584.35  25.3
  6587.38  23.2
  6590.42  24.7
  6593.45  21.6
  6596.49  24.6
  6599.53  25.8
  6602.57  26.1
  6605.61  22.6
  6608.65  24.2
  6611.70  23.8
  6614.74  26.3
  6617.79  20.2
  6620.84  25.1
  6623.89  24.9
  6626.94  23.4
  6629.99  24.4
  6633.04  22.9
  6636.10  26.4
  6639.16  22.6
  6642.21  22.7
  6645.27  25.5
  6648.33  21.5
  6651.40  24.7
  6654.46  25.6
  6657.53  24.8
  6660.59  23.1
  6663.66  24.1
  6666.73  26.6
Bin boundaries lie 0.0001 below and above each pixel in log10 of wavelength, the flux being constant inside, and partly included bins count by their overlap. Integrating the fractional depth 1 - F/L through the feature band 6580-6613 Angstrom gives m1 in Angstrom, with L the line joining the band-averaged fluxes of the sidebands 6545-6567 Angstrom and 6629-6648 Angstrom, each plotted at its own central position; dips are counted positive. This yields 1.5 Angstrom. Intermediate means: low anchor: 26.6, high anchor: 23.9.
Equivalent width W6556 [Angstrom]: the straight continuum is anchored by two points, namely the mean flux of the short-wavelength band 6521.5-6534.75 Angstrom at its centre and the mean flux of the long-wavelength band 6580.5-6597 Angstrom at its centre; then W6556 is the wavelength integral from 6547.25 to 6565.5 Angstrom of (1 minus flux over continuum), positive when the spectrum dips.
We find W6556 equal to -1.9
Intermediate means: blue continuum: 24.7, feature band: 26.8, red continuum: 23.8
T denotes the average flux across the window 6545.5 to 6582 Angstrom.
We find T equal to 25.2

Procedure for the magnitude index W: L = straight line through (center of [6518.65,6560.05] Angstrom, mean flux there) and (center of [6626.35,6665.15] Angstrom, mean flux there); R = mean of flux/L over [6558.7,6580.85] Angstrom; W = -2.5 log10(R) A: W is 0.05 mag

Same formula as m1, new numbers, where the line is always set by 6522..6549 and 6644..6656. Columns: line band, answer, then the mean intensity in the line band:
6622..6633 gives 0.2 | 24.1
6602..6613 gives 0.3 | 24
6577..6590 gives 0.7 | 23.7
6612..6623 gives 0.3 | 23.9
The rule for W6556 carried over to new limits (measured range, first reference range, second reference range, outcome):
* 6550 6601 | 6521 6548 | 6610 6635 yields 0.03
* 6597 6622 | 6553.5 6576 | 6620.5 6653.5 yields 0.27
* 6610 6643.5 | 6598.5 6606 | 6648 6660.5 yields 1.12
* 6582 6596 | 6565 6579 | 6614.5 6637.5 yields -0.04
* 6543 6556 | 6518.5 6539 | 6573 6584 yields -1.31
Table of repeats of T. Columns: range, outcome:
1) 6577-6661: 24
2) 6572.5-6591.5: 23.6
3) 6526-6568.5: 25.9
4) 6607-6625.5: 24.1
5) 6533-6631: 24.7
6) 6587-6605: 24.3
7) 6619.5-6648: 24.1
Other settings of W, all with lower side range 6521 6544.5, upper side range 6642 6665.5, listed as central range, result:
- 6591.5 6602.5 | 0.02 mag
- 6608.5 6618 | 0.02 mag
